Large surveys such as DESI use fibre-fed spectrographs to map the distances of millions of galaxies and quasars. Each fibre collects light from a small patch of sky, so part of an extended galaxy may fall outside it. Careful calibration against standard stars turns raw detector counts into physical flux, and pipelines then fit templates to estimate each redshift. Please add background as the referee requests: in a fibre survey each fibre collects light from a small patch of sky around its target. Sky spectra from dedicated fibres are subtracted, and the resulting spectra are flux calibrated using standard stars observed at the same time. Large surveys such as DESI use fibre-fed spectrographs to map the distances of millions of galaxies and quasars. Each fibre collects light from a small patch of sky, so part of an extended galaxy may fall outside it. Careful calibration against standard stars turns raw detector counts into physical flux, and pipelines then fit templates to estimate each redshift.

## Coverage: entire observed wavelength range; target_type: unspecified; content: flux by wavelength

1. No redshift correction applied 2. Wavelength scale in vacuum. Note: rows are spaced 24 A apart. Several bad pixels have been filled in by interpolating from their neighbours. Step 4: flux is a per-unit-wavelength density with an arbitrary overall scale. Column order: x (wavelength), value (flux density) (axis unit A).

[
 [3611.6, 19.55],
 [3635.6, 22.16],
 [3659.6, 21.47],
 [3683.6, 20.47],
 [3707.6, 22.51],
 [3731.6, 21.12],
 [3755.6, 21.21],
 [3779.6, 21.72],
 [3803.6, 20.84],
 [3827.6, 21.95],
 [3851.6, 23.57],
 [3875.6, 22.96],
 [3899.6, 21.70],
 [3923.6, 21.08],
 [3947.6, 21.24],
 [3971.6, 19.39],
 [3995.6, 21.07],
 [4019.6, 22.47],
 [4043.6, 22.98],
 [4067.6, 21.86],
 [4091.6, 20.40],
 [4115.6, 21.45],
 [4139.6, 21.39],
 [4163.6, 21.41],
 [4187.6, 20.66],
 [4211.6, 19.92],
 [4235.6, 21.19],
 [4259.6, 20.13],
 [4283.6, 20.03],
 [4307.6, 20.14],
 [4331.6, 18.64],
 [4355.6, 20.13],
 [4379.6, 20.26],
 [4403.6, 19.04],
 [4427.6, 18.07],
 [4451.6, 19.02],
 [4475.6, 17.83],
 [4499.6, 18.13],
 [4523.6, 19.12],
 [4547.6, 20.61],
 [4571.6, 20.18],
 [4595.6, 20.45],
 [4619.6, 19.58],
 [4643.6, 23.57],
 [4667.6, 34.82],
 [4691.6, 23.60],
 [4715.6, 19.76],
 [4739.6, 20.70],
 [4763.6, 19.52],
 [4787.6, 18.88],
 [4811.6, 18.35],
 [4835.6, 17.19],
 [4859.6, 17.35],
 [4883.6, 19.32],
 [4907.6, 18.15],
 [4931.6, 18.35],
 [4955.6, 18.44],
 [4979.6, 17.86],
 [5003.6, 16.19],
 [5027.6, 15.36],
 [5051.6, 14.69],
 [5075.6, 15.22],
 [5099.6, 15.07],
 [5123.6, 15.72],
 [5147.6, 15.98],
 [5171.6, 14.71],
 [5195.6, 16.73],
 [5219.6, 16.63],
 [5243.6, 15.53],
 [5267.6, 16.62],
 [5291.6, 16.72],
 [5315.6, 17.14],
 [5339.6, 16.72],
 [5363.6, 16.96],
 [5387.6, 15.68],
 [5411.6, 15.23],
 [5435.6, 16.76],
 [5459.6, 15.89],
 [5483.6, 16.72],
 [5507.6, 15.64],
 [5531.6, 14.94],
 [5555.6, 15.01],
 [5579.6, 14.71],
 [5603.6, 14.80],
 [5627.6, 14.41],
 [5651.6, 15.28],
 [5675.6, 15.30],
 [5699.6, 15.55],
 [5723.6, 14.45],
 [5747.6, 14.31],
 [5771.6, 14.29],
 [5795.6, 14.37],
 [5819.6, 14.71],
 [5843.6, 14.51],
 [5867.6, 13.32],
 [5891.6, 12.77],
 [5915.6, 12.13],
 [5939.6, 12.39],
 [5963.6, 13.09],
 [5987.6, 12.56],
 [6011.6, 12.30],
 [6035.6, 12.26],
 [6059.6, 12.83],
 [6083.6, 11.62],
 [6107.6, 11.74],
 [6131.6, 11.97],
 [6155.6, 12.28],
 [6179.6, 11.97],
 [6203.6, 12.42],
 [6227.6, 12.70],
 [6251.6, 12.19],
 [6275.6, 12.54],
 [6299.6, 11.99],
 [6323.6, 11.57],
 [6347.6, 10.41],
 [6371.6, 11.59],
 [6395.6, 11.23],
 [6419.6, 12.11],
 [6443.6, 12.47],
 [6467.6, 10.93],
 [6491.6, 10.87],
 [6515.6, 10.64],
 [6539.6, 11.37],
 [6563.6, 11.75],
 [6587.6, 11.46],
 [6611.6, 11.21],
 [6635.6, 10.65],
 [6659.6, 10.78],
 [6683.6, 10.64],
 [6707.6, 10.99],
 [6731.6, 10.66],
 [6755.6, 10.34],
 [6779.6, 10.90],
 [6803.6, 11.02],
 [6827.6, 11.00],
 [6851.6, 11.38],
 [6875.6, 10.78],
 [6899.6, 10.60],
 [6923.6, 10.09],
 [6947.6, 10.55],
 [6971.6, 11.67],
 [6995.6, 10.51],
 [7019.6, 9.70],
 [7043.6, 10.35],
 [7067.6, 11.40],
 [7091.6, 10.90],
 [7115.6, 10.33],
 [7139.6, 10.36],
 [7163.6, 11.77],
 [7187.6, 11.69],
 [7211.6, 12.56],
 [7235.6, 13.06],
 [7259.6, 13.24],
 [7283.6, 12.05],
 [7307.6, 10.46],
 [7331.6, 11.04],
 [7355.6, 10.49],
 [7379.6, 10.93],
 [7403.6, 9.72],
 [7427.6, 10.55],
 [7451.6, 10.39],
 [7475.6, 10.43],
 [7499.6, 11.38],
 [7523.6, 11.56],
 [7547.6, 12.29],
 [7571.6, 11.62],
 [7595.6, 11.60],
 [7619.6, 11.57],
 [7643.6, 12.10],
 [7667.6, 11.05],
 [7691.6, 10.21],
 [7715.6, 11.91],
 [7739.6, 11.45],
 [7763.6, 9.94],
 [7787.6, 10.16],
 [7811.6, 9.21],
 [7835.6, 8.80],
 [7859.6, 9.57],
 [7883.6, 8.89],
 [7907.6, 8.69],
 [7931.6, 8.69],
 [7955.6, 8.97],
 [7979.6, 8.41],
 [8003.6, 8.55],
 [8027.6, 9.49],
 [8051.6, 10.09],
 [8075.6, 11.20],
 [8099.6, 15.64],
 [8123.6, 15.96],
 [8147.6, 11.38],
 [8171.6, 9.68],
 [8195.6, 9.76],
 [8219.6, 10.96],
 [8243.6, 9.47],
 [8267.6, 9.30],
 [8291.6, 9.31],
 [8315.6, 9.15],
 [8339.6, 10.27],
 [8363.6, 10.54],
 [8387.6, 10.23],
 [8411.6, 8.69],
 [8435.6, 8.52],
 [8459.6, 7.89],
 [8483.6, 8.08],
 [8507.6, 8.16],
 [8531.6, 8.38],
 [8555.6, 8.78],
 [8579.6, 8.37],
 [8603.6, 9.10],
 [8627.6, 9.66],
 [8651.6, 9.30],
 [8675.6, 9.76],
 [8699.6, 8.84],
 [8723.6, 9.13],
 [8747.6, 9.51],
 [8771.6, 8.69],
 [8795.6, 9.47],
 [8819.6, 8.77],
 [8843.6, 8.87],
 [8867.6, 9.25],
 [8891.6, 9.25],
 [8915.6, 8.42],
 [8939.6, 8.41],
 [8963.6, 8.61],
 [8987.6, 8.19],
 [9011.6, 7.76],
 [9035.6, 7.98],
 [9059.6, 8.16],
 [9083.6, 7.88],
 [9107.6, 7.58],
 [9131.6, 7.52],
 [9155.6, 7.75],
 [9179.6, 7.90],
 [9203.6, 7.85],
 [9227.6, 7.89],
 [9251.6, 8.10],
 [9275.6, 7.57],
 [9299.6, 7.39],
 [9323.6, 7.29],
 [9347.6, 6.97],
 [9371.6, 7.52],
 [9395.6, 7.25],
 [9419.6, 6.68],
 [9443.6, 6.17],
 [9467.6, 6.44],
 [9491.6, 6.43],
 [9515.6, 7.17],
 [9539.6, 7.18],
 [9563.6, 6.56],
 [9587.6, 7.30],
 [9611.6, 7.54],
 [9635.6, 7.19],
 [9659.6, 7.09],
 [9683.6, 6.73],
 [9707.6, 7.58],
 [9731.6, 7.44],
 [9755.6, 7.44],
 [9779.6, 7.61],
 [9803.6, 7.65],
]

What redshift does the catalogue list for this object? 0.668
